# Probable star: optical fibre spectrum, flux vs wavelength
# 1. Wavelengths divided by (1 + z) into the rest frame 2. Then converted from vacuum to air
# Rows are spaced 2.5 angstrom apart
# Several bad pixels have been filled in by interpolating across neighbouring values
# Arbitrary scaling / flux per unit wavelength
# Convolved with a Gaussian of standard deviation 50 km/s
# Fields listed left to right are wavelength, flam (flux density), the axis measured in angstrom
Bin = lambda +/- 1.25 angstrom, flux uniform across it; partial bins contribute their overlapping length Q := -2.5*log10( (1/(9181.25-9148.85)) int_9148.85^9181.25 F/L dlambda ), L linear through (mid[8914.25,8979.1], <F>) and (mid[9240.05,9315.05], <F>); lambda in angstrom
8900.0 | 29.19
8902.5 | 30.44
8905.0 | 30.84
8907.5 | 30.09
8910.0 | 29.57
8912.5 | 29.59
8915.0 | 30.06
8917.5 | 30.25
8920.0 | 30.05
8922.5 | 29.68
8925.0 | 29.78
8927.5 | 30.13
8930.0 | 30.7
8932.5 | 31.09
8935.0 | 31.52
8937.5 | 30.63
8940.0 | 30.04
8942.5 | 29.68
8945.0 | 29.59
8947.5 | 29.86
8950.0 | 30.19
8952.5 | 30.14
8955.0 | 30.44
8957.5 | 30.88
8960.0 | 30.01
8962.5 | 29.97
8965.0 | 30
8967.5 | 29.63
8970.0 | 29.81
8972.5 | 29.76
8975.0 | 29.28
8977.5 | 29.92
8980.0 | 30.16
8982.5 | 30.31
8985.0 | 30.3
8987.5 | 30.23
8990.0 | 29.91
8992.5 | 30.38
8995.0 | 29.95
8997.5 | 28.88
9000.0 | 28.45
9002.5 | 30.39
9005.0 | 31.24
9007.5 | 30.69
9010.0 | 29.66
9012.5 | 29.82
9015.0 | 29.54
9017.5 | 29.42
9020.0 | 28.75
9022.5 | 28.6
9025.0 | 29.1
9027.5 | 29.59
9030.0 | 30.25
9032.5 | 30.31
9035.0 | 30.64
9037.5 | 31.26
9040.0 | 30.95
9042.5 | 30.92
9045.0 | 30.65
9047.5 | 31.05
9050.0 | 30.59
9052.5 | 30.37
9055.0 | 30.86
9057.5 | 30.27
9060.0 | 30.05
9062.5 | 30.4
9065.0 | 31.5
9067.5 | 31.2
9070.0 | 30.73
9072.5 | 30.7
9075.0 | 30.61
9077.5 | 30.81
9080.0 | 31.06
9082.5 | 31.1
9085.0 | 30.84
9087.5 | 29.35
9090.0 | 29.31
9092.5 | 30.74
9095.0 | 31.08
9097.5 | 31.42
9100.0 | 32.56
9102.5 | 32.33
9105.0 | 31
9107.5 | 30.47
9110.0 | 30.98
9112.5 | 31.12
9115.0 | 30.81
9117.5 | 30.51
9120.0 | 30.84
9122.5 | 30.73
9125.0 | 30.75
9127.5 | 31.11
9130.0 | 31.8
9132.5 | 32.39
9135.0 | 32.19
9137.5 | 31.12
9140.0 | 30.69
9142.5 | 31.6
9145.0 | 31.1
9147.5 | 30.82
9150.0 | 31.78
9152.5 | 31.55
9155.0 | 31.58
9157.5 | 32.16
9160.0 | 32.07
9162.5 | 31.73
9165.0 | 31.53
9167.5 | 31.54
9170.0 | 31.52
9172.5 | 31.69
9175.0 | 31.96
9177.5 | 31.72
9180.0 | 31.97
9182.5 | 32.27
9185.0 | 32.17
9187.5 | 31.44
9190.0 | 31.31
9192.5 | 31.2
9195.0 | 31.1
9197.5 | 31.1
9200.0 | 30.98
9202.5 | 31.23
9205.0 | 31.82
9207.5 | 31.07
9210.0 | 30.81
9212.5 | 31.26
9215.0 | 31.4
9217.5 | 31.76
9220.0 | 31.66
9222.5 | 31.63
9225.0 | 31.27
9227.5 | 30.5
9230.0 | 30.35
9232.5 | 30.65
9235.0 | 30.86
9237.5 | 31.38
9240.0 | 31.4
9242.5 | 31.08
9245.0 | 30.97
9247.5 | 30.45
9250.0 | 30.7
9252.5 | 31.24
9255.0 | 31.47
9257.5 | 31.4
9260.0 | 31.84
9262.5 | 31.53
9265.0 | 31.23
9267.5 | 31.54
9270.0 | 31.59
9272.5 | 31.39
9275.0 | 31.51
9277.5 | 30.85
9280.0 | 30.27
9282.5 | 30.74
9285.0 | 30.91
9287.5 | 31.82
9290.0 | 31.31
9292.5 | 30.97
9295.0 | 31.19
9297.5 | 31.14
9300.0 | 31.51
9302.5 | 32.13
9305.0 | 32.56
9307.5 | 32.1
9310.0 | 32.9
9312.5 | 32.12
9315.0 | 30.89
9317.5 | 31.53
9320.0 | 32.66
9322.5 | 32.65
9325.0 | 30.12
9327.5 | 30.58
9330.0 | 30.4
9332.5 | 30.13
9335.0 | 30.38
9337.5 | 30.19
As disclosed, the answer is -0.028 mag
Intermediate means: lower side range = 30.1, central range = 31.8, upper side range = 31.4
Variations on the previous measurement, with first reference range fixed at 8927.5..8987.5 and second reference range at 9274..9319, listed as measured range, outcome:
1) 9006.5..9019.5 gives 0.02 mag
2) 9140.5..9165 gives -0.02 mag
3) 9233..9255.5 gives 0.01 mag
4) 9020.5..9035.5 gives 0.03 mag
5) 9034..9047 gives -0.01 mag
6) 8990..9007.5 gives 0.01 mag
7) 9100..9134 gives -0.01 mag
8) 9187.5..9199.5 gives 0.00 mag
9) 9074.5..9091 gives 0.01 mag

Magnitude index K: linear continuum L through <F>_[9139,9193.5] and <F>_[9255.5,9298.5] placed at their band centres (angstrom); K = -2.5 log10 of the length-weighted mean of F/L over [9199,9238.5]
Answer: 0.010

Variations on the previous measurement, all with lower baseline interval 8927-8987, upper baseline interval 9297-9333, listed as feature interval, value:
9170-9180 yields -0.03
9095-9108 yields -0.03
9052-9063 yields 0.01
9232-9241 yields 0.01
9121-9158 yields -0.02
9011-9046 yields 0.02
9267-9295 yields 0.01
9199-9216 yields 0.00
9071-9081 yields -0.01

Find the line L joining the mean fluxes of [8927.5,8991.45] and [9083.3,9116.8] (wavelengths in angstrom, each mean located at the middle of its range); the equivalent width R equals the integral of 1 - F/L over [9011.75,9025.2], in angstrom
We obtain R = 0.6 angstrom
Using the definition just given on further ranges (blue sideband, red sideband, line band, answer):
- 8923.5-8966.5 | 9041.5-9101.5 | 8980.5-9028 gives 1.15 angstrom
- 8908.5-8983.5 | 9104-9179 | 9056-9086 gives 0.13 angstrom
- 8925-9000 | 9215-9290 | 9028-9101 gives -0.62 angstrom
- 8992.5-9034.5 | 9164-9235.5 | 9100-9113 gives -0.33 angstrom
